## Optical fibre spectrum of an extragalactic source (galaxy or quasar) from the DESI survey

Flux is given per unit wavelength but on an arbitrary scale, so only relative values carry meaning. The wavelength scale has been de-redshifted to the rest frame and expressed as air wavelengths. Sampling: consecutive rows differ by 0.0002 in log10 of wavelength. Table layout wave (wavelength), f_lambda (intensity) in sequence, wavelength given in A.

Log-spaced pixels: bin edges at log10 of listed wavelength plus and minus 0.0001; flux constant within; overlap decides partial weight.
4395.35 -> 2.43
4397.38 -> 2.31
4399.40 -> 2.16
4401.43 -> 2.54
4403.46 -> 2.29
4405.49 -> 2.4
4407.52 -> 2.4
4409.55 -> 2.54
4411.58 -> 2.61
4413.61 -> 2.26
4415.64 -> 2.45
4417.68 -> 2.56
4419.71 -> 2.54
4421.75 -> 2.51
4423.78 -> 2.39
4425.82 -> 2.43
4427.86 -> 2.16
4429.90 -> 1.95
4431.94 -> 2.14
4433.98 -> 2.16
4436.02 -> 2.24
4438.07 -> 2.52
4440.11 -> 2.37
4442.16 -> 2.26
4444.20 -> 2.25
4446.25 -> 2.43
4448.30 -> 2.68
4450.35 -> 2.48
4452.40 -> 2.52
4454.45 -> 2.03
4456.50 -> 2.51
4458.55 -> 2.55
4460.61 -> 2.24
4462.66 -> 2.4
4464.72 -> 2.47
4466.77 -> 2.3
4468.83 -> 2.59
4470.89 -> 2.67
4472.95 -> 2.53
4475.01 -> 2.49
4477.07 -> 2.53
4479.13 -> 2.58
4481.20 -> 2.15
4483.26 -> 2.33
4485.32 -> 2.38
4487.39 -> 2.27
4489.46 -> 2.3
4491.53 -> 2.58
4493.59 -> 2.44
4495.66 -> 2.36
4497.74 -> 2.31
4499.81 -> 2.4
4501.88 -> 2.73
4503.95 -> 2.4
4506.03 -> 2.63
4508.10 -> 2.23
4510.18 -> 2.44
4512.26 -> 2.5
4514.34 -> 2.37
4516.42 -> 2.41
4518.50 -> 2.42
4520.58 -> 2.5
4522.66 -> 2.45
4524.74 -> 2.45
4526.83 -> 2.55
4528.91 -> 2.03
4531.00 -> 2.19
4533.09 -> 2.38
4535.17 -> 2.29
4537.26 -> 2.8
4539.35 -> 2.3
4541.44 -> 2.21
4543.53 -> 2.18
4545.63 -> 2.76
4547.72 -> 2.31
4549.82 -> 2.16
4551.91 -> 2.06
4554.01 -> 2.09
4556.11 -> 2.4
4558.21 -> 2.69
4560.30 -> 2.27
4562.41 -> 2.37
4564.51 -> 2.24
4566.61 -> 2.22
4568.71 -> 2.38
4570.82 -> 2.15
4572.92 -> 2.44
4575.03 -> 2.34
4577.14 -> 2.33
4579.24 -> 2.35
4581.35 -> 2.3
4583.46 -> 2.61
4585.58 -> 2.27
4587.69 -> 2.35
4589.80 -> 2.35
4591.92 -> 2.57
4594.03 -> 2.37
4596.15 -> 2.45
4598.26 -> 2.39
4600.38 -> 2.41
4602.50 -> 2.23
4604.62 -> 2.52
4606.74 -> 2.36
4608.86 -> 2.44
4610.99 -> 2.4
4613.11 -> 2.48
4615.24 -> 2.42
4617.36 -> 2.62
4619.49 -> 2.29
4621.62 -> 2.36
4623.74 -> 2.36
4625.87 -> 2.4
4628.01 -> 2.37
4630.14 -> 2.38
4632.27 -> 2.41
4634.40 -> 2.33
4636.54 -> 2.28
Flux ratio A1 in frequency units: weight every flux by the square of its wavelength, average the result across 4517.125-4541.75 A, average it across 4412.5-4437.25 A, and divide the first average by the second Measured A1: 1.1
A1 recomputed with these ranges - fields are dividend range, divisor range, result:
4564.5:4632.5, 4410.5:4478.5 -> 1.06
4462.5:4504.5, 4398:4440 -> 1.06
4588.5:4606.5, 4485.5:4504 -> 1.04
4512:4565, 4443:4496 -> 1.00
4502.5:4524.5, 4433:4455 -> 1.06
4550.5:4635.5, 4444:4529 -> 1.02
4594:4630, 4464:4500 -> 1.05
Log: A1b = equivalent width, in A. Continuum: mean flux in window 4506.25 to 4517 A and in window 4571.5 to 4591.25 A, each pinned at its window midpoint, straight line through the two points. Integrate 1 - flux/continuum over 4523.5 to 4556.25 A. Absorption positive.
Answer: 1.0 A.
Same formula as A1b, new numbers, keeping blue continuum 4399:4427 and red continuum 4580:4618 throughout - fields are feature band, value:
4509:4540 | 0.2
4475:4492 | 0.3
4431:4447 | 0.9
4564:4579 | 0.7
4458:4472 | -0.1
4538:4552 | 0.7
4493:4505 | -0.1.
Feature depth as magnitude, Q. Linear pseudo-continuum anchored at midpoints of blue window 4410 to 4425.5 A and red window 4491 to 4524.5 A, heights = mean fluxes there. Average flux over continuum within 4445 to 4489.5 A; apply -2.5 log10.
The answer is 0.01 mag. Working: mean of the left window 2.48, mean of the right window 2.45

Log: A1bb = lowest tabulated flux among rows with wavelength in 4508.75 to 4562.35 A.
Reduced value 2.03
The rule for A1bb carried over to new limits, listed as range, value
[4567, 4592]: 2.15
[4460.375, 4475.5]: 2.24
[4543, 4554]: 2.06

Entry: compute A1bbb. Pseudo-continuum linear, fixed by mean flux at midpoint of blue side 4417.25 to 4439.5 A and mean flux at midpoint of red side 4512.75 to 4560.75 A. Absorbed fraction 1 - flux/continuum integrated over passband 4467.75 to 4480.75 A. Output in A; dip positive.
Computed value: -1.1 A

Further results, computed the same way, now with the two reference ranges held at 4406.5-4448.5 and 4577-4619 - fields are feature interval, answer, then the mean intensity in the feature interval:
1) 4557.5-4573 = 0.5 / 2.33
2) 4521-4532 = 0.2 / 2.34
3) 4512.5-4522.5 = -0.2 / 2.43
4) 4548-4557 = 0.8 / 2.18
